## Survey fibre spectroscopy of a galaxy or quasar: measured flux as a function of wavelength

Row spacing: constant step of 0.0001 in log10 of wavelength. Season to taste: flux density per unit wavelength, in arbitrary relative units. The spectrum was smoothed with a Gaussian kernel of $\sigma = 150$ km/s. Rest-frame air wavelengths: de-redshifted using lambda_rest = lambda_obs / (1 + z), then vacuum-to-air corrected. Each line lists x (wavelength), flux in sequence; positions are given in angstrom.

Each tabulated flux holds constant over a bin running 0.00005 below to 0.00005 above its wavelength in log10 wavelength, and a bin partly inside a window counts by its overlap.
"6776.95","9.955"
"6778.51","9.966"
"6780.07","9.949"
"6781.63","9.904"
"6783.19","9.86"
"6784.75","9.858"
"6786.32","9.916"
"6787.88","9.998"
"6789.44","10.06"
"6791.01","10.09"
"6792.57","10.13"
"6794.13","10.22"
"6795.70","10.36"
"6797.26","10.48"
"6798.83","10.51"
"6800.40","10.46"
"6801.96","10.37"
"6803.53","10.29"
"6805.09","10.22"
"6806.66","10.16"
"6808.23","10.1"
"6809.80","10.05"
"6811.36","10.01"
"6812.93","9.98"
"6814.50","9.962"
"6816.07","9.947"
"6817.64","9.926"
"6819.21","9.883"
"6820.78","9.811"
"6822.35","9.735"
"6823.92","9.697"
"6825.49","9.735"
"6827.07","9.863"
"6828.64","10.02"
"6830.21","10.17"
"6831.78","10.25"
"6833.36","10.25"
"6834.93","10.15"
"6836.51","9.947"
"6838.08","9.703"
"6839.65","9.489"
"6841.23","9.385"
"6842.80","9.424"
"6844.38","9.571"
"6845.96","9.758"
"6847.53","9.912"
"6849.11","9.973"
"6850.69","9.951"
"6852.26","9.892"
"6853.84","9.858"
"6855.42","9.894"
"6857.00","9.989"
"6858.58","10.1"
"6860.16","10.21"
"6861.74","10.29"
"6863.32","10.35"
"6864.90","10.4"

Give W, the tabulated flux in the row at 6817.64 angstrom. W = 9.926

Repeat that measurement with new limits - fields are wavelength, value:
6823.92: 9.697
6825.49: 9.735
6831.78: 10.25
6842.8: 9.424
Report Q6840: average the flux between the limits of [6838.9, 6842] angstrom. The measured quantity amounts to 9.42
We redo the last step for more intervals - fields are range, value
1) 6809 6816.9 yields 9.99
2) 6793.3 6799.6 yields 10.4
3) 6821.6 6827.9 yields 9.75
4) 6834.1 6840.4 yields 9.84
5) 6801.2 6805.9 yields 10.3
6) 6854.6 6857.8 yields 9.93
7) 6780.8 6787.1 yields 9.88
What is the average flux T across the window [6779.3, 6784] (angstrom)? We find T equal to 9.91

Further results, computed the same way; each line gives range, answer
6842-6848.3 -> 9.67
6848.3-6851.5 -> 9.97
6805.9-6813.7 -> 10.1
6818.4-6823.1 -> 9.81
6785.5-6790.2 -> 9.99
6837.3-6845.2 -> 9.51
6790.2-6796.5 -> 10.2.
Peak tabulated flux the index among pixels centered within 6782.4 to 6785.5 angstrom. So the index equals 9.86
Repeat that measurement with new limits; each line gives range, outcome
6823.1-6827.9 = 9.863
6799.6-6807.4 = 10.46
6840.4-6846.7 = 9.758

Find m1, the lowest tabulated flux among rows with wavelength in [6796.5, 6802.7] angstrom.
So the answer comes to 10.37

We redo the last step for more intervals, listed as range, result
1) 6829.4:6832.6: 10.17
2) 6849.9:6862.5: 9.858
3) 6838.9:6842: 9.385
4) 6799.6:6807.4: 10.16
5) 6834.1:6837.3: 9.947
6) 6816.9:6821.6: 9.811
